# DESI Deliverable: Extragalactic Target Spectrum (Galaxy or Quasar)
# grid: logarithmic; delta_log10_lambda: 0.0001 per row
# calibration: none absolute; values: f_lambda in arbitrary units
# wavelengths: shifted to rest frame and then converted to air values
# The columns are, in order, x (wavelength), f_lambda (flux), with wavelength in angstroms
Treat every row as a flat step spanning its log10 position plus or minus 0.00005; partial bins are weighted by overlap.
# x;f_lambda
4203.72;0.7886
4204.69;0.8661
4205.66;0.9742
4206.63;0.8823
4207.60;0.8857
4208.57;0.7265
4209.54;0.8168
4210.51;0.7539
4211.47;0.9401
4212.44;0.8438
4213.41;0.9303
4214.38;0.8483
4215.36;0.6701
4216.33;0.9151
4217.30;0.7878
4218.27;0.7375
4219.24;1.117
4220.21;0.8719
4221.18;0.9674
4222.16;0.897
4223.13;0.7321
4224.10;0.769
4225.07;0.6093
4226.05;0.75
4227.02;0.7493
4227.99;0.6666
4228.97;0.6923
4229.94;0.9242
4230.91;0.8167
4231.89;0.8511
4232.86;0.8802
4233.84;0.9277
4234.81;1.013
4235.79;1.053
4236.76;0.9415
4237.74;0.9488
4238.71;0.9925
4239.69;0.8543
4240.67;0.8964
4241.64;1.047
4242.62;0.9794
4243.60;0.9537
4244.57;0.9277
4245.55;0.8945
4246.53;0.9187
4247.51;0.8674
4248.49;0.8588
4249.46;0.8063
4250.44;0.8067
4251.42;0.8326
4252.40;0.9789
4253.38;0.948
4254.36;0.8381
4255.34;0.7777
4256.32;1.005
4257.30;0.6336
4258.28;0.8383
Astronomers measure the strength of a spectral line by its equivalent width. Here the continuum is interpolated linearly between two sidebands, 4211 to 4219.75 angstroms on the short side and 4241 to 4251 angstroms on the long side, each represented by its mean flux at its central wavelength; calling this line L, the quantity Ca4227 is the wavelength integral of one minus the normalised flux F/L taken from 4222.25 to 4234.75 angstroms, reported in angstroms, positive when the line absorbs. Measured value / 1.3 angstroms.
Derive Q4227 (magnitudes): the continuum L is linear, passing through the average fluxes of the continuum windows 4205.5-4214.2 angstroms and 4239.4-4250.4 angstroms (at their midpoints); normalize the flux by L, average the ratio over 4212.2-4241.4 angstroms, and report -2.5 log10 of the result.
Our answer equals 0.03 mag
